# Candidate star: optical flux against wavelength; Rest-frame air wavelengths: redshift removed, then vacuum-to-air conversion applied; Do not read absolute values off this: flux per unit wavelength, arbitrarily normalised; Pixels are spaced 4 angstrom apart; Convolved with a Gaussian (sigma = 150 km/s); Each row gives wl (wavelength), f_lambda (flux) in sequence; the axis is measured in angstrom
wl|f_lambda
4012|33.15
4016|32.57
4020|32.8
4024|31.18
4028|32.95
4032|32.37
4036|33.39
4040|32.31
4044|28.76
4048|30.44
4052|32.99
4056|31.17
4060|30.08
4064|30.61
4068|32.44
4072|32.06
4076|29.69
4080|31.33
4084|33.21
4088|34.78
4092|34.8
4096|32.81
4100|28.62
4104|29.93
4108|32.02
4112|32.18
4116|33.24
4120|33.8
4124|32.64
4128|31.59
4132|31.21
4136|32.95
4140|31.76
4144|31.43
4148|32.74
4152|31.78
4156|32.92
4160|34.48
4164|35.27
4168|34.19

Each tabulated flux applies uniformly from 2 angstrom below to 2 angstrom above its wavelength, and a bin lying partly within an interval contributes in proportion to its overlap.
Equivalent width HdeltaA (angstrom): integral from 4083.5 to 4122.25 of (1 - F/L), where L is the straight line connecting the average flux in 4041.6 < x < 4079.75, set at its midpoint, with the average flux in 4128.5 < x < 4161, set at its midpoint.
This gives -1.1 angstrom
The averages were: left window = 30.9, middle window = 32.5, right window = 32.3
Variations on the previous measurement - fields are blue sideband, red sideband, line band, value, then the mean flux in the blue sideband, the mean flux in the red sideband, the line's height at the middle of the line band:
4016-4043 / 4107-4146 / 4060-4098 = 0.0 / 32.4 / 32.3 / 32.3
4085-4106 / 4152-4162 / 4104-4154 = 1.0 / 32.2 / 33.3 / 32.8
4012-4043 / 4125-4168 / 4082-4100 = -0.4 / 32.4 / 32.7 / 32.6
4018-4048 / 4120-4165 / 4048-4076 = 0.6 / 31.9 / 32.6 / 32.1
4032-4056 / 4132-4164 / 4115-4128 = -0.2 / 31.6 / 32.7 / 32.4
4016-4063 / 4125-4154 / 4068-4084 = 0.2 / 31.7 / 31.9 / 31.8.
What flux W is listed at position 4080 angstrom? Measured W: 31.33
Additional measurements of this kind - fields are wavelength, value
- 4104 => 29.93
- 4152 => 31.78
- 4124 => 32.64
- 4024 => 31.18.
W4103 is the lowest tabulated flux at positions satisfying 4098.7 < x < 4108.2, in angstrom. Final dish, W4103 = 28.62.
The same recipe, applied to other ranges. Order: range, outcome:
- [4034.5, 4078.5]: 28.76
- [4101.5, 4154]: 29.93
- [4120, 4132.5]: 31.21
